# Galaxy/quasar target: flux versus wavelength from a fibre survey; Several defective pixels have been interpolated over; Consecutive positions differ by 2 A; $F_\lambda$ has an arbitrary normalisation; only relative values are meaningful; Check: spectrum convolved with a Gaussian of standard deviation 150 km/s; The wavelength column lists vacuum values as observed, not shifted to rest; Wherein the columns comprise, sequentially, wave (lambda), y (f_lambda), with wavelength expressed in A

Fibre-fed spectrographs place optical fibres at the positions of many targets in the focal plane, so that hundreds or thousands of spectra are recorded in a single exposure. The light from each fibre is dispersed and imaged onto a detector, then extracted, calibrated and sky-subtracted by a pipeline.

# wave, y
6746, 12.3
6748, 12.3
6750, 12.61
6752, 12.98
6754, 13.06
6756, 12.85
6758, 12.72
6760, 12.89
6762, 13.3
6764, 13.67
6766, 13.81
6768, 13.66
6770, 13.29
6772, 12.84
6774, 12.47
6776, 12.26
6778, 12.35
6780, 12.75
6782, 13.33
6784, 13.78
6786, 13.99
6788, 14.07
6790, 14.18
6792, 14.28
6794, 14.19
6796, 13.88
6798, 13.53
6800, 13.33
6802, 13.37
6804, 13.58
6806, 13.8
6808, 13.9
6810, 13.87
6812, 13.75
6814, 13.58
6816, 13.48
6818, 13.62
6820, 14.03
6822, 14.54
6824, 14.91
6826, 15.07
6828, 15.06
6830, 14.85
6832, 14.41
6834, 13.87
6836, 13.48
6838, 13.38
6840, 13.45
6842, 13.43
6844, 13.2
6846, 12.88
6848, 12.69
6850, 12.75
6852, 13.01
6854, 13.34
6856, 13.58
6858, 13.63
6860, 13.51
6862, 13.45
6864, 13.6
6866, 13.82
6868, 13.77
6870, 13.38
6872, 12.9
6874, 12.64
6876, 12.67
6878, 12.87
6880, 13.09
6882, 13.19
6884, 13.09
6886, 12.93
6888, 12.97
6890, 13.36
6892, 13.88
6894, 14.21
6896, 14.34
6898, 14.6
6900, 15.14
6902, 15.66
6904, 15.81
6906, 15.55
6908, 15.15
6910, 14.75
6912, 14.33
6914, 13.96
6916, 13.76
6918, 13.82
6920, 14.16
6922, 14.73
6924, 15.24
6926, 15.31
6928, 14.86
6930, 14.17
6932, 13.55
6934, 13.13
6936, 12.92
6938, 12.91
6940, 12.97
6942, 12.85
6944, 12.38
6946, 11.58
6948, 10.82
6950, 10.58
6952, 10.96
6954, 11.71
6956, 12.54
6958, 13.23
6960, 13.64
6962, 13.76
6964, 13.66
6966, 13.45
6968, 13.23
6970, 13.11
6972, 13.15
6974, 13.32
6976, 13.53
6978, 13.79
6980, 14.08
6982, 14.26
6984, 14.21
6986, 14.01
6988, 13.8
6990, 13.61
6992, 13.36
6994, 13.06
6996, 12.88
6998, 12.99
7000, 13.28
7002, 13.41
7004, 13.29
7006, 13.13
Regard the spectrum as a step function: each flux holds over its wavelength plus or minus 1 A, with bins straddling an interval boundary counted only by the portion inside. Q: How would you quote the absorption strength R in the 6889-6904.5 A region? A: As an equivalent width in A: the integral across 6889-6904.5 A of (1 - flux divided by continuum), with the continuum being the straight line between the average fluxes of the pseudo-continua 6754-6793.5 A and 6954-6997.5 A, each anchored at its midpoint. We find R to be -1.4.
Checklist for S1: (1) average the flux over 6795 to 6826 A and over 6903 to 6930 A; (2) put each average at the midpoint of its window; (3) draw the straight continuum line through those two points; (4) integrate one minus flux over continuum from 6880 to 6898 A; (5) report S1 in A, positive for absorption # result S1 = 1.2 A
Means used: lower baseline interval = 13.9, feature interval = 13.5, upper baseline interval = 14.7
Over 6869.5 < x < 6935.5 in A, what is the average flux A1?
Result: 14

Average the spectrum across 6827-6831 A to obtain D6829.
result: 15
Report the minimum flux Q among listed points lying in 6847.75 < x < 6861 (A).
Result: 12.69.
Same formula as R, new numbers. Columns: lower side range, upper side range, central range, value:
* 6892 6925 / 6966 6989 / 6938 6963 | 3.2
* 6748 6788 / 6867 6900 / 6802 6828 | -1.6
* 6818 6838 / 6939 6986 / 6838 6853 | 1.2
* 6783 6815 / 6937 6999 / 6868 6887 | 0.6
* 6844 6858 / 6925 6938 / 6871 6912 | -1.3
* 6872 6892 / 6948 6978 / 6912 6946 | -2.2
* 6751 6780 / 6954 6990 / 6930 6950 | 1.3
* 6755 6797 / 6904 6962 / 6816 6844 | -1.5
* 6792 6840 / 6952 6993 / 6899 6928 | -2.5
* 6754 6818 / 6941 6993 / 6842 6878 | 0.1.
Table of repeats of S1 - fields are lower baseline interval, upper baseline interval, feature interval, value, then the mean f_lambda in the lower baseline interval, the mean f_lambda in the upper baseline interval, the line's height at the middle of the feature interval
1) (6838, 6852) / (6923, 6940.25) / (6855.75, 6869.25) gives -0.4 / 13.1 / 13.9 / 13.3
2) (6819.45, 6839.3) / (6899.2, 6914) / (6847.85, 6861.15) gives 1.2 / 14.4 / 15.1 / 14.6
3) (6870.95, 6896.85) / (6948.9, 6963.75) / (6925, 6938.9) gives -1.3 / 13.2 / 12.4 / 12.7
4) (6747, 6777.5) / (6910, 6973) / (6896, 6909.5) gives -2.1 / 13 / 13.3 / 13.2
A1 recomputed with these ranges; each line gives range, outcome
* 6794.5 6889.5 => 13.6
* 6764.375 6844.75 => 13.7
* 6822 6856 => 13.8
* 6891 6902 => 14.5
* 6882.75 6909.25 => 14.4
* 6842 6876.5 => 13.2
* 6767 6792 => 13.3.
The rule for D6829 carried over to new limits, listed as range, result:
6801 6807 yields 13.6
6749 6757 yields 12.9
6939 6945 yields 12.7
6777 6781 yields 12.6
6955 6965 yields 13.4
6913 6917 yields 13.9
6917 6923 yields 14.2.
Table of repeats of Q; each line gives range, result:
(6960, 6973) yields 13.11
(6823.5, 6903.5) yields 12.64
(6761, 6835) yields 12.26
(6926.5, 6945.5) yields 12.38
